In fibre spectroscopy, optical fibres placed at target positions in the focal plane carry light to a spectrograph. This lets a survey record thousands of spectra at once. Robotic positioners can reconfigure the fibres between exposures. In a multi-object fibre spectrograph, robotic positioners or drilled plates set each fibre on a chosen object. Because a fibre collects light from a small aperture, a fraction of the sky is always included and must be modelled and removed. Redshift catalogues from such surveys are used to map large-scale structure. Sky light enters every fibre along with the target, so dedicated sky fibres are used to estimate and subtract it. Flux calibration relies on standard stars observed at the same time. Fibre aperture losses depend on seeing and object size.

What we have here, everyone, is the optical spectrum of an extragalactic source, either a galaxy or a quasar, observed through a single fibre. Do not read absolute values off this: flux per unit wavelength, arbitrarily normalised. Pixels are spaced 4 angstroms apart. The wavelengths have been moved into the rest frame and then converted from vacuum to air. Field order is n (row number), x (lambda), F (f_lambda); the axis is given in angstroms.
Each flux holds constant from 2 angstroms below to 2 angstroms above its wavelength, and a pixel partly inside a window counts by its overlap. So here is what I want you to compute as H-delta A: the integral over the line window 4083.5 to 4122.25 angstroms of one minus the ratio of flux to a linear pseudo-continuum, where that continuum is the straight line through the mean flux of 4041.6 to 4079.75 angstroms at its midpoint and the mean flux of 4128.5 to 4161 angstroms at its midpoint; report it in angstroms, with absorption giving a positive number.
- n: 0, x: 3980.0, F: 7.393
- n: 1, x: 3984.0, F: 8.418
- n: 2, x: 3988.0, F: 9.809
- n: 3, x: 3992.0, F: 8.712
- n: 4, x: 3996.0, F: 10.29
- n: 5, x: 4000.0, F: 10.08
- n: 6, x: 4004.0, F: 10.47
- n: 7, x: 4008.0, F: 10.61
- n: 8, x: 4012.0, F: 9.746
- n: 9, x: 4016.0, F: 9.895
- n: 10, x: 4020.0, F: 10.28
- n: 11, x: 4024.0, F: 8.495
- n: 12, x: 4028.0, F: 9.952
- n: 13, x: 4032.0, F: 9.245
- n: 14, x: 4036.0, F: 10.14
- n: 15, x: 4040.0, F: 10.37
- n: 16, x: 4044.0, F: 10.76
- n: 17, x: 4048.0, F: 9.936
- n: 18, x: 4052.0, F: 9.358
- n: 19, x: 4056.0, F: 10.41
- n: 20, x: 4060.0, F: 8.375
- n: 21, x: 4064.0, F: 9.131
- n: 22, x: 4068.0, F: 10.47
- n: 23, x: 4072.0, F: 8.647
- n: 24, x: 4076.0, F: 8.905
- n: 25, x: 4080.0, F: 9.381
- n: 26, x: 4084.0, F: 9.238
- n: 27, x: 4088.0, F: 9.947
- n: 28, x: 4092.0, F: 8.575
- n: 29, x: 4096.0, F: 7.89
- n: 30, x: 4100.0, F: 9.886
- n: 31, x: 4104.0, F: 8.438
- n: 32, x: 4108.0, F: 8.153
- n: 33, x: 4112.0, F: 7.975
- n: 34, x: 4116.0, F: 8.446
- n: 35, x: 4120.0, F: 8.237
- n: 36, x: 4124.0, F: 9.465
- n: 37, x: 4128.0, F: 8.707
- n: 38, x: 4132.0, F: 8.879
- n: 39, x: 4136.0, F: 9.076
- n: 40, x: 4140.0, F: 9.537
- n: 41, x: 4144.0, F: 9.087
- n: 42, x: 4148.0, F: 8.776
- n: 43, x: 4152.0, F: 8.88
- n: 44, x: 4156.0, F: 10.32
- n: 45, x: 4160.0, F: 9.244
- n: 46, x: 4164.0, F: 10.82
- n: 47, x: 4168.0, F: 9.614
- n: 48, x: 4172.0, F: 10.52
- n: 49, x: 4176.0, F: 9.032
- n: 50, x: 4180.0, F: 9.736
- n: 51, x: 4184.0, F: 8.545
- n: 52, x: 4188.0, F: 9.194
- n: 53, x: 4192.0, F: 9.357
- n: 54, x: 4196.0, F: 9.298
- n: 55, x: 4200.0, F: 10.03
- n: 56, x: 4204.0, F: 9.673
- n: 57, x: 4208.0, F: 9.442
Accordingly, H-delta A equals 3.0 angstroms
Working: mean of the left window 9.56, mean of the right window 9.2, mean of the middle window 8.66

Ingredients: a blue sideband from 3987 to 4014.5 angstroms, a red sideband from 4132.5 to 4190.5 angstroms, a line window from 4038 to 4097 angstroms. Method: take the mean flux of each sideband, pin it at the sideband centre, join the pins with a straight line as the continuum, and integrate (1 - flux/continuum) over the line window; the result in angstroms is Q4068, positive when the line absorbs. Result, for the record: 1.8 angstroms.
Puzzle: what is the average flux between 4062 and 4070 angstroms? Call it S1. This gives 9.8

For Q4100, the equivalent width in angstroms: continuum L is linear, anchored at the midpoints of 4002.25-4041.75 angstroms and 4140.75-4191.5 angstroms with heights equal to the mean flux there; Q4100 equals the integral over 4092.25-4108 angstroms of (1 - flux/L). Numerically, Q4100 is 1.7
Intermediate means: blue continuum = 9.91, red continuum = 9.48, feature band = 8.65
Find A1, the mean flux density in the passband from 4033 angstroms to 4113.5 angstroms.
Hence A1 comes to 9.31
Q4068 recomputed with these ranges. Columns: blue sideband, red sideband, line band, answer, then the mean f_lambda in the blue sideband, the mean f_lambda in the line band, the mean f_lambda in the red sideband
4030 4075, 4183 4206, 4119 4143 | 1.3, 9.69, 9.02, 9.38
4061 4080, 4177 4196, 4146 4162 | -0.1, 9.25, 9.3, 9.21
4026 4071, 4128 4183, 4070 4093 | 1.3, 9.81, 9.14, 9.46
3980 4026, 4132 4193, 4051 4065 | 0.3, 9.61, 9.33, 9.43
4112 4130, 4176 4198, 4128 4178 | -3.0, 8.63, 9.45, 9.21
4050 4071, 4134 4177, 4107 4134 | 2.7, 9.51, 8.57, 9.55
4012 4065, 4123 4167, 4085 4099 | 0.9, 9.73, 8.91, 9.35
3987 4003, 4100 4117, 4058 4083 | -0.8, 9.76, 9.15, 8.43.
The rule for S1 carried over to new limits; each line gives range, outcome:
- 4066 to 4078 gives 9.34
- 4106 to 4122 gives 8.2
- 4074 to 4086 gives 9.17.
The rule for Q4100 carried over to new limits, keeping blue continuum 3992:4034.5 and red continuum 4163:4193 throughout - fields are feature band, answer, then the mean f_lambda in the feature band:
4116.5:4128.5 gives 1.11 angstroms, 8.77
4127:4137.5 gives 0.82 angstroms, 8.9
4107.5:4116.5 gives 1.42 angstroms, 8.16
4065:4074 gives 0.23 angstroms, 9.51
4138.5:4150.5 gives 0.65 angstroms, 9.11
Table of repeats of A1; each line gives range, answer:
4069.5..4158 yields 8.94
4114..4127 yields 8.72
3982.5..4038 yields 9.74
